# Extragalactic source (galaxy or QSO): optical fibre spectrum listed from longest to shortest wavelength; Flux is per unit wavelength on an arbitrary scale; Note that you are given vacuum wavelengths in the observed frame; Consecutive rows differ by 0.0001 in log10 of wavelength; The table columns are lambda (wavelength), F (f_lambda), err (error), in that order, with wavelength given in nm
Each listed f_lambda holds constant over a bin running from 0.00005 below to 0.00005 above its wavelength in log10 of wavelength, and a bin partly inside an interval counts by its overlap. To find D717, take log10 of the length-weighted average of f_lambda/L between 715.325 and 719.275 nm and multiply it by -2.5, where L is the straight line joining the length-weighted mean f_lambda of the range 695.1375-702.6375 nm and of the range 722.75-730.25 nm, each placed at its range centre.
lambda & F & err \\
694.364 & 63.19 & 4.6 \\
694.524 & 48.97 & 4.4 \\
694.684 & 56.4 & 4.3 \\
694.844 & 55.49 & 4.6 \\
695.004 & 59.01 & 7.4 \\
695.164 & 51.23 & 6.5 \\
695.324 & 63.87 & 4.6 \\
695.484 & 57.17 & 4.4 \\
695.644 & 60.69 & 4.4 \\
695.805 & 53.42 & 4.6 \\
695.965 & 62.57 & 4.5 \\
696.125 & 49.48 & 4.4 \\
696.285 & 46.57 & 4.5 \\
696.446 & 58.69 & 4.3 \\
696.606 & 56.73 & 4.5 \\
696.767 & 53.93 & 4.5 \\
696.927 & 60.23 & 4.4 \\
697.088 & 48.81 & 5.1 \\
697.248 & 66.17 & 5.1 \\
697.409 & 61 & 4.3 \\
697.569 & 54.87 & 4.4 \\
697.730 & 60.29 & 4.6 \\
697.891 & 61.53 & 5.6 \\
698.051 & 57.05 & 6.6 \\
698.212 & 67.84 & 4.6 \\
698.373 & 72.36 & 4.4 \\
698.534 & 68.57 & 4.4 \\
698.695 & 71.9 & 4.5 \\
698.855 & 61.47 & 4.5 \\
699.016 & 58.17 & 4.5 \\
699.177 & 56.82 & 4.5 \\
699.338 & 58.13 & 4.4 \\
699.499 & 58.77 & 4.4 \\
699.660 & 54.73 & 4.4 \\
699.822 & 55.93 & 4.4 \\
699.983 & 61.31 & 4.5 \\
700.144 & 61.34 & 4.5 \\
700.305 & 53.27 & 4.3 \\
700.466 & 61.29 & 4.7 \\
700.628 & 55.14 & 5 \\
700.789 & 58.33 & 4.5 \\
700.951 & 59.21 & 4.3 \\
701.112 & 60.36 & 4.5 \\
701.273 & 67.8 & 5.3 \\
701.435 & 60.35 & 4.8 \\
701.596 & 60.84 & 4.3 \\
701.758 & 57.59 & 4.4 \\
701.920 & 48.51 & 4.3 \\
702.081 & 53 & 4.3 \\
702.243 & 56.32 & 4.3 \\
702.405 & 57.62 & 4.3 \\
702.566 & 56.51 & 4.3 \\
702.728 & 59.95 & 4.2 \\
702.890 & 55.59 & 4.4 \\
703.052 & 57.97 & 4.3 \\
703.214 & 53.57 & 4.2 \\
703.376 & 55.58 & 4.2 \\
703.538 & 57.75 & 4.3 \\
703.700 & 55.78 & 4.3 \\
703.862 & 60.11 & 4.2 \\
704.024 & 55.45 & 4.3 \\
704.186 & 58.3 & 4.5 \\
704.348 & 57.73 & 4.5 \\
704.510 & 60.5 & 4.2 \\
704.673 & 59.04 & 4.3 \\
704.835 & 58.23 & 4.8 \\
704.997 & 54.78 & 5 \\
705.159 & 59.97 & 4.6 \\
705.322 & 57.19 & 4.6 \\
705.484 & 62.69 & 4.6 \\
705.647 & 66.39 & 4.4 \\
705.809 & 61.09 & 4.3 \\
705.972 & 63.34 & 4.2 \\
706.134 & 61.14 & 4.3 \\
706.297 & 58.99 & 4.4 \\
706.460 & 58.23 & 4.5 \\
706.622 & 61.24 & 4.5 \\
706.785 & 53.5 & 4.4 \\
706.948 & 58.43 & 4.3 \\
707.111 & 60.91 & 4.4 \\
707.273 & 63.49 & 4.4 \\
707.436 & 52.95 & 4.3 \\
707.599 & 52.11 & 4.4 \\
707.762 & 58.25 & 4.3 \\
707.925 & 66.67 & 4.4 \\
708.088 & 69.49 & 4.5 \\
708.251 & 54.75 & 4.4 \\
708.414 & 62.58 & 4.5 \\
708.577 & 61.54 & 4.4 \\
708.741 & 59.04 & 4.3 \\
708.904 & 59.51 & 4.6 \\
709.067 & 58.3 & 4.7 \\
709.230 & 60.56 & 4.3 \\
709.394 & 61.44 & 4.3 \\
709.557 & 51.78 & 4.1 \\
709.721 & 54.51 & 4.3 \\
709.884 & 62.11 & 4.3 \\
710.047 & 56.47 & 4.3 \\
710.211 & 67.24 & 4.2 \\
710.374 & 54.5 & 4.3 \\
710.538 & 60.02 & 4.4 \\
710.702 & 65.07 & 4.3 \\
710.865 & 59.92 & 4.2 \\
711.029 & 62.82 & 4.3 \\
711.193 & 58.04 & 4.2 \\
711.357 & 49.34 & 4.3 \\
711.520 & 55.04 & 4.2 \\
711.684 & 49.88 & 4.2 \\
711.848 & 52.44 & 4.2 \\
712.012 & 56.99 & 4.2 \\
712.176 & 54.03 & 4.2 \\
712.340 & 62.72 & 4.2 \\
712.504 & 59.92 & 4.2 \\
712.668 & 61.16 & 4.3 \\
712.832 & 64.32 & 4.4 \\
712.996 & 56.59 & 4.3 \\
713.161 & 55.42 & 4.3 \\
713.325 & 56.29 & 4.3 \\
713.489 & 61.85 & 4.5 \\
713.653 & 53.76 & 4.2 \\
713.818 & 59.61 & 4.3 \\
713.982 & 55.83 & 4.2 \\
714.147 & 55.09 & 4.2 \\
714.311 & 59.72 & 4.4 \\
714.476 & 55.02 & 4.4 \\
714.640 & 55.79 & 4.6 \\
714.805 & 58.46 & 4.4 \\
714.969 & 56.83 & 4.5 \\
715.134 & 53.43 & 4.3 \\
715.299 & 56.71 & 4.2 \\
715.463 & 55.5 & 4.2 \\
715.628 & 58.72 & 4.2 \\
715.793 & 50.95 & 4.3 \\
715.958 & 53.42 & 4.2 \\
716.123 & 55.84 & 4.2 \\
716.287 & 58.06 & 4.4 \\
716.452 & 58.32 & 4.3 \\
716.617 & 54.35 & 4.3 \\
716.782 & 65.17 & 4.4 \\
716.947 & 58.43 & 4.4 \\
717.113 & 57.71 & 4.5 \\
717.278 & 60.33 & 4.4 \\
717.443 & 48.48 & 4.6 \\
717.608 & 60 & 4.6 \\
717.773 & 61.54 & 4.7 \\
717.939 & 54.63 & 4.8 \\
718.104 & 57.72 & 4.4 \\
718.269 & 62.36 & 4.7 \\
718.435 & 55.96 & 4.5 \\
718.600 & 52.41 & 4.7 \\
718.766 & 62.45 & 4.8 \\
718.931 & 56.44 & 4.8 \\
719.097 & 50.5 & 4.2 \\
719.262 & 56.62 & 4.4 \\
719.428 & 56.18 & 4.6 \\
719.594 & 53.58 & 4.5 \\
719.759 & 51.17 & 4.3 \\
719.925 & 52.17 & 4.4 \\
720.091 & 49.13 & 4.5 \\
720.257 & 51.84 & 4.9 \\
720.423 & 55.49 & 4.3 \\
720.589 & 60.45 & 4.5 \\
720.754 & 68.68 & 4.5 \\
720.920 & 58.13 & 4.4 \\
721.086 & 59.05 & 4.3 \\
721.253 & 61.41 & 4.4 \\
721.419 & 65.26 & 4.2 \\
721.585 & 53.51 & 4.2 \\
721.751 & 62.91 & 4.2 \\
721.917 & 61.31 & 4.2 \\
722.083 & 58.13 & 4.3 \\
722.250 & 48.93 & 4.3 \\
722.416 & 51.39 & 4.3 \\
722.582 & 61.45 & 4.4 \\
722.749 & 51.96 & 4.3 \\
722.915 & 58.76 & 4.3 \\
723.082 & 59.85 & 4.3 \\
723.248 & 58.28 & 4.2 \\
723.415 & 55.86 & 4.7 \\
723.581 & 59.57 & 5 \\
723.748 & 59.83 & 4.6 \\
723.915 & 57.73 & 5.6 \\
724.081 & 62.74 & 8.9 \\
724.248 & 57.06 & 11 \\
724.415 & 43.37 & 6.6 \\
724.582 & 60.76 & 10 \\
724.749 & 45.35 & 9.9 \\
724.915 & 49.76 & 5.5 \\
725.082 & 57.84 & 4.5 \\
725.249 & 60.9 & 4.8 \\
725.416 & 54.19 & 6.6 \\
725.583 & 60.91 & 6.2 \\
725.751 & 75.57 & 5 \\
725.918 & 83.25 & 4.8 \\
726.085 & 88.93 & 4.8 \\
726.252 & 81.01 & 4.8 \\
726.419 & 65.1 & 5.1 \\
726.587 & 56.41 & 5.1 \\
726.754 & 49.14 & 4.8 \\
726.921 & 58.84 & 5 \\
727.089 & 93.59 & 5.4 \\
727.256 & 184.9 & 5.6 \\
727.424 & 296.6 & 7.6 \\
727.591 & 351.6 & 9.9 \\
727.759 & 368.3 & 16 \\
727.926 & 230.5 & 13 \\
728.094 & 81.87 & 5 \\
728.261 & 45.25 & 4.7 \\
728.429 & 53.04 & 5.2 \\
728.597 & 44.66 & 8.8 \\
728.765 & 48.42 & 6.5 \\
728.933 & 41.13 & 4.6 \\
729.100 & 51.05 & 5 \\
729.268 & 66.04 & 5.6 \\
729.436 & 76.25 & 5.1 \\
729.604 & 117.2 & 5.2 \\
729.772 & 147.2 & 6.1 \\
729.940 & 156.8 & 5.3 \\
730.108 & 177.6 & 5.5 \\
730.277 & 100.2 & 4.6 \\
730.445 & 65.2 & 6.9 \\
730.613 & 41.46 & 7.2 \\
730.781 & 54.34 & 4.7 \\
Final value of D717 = 0.40 mag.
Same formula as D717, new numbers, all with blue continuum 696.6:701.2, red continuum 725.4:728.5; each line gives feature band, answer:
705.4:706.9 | 0.262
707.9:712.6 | 0.425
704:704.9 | 0.246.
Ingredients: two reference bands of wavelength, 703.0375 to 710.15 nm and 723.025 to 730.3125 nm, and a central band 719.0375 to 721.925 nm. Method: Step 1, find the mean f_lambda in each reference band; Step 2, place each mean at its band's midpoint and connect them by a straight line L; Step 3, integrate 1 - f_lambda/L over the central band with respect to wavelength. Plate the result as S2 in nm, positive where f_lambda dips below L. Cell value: 0.93 nm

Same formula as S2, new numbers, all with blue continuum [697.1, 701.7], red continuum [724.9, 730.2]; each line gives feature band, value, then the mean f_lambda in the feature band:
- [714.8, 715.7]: 0.32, 56.5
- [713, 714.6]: 0.54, 56.9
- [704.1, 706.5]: 0.37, 59.9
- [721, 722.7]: 0.70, 58.2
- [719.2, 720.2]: 0.45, 53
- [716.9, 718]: 0.41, 57.3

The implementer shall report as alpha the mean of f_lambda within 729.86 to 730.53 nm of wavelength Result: 125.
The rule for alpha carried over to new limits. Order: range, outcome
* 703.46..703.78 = 56.8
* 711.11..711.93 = 53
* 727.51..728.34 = 216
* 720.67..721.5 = 62.5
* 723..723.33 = 59.2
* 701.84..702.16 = 50.8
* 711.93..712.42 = 57.9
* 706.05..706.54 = 59.5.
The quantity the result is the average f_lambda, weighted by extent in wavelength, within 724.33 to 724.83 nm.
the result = 49.8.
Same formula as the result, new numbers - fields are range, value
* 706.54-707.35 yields 59.6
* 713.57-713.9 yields 56.7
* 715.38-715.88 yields 55.1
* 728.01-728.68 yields 56.2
